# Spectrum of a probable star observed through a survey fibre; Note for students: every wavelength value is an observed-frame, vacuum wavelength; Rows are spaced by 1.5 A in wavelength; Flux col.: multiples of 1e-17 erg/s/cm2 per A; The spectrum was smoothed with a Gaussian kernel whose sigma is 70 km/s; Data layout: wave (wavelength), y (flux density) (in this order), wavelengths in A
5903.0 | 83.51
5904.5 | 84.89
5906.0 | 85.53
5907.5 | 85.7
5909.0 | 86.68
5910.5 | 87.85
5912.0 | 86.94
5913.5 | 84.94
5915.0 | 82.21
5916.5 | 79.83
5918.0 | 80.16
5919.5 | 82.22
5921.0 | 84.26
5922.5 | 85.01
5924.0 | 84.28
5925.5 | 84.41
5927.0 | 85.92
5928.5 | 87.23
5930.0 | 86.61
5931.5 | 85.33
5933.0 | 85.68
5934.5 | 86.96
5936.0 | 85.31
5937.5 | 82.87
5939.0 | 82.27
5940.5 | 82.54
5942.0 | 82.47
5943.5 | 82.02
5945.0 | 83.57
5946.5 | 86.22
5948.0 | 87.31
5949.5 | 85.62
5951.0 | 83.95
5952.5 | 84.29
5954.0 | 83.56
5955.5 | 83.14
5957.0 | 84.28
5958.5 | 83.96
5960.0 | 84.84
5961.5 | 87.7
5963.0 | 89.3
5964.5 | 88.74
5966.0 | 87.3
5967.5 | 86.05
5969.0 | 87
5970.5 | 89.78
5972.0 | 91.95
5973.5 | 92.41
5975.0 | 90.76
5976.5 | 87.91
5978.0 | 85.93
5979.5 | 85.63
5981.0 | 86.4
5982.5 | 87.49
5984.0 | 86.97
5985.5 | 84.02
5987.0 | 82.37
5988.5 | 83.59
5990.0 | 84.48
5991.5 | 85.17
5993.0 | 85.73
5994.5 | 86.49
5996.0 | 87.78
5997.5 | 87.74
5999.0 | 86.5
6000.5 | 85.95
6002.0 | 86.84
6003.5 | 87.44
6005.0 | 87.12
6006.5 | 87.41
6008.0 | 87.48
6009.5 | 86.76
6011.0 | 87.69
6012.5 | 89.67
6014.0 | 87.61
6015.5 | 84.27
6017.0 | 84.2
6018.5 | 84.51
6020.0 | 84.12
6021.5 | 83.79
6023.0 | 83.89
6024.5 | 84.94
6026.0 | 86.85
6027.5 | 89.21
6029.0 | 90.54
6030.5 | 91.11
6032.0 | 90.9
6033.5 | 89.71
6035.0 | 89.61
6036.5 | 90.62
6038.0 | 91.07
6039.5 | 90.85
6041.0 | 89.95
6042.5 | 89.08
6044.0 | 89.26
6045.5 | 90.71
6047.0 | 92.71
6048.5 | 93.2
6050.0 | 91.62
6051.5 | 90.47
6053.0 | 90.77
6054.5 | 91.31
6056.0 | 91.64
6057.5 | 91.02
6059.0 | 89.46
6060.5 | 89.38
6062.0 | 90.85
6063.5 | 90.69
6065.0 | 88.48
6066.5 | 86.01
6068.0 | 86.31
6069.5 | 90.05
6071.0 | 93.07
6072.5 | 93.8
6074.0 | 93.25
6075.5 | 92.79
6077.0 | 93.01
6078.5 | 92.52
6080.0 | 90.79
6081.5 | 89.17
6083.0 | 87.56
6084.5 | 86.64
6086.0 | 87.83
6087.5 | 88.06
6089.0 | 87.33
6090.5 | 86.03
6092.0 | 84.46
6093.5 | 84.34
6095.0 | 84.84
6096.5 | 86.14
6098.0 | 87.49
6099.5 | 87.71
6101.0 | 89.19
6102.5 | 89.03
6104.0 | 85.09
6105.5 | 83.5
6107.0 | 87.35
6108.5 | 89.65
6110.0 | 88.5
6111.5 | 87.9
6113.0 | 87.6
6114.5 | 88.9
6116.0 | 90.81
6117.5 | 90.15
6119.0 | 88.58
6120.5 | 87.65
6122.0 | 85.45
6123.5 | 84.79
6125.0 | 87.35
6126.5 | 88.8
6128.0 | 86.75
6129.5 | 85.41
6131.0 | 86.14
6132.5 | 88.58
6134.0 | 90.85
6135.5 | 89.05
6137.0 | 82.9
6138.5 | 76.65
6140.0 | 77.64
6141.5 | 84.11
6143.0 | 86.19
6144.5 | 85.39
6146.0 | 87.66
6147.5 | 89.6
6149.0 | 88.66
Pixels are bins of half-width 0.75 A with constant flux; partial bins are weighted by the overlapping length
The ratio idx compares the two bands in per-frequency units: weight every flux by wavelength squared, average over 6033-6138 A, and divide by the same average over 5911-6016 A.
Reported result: 1.1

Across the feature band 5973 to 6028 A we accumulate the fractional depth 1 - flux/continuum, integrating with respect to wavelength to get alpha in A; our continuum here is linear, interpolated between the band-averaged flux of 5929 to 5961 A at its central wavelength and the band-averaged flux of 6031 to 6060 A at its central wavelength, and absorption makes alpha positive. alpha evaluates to 0.96 A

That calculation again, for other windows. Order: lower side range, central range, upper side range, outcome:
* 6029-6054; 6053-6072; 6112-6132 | 0.0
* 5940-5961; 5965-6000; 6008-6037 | -0.6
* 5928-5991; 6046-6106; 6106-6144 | -1.9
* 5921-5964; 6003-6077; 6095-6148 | -2.8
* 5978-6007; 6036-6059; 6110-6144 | -1.2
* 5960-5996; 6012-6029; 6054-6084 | 0.5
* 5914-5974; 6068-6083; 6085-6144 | -0.9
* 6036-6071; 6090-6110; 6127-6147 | 0.2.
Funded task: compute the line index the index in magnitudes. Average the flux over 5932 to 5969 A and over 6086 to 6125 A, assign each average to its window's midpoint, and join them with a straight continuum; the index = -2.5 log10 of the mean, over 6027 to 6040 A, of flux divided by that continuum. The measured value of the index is -0.05 mag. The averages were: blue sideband 85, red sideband 87.2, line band 90.4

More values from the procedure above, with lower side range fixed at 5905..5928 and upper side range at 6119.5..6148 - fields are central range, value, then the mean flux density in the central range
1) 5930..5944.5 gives 0.01 mag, 84.1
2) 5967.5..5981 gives -0.05 mag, 88.6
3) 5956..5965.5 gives -0.02 mag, 86.4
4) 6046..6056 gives -0.08 mag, 91.7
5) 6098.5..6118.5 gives -0.03 mag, 88.1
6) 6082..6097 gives -0.01 mag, 86.4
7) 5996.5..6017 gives -0.03 mag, 87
